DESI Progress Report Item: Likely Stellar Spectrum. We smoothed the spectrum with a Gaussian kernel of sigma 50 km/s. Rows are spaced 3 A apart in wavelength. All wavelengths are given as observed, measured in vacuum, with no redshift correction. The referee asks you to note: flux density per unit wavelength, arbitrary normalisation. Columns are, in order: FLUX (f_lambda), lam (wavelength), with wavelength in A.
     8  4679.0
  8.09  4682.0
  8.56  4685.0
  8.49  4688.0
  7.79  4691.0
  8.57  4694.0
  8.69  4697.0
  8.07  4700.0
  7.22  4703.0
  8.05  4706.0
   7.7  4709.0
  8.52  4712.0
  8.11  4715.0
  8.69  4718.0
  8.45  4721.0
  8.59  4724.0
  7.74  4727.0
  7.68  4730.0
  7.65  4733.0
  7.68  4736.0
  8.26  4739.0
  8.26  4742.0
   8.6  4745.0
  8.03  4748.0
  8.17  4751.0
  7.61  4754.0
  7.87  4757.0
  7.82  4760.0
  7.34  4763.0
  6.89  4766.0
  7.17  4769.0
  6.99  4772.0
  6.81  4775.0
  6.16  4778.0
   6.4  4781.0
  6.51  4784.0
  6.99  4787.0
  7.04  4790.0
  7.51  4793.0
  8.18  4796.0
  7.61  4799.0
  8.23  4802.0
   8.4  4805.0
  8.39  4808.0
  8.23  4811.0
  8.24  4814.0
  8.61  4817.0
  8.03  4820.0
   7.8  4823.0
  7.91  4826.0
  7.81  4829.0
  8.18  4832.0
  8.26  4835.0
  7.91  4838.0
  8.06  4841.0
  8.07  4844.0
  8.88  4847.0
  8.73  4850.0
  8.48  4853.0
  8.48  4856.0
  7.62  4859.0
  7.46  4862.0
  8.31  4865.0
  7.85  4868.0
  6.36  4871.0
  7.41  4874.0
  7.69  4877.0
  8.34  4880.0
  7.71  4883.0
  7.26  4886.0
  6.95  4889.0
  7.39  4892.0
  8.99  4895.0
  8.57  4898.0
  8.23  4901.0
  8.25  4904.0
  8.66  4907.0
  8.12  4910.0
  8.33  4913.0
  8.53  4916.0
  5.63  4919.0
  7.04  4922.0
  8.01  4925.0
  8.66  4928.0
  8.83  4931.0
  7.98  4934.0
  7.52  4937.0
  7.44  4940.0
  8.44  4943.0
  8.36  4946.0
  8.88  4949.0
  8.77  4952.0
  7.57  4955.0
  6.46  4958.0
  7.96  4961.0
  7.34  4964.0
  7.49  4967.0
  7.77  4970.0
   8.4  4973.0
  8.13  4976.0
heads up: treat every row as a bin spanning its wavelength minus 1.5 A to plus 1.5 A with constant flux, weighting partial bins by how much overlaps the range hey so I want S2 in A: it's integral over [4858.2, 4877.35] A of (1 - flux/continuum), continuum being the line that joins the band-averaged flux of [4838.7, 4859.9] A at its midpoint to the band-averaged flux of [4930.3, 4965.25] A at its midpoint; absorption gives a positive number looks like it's 1.7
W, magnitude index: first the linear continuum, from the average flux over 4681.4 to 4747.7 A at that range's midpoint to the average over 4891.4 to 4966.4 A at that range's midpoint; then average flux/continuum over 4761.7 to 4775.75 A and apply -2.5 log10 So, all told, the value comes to 0.153 mag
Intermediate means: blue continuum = 8.16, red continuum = 8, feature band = 7.05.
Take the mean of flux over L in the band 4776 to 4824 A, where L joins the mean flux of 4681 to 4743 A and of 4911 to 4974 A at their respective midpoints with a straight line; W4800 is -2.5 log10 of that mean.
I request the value 0.055 mag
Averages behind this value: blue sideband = 8.14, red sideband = 7.87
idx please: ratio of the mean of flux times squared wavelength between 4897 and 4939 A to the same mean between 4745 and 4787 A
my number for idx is 1.18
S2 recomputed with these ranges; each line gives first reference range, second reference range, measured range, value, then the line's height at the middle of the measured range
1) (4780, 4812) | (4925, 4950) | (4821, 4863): -1.7 A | 7.81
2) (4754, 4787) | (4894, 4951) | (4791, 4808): -1.8 A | 7.23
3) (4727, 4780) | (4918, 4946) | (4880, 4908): -0.9 A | 7.75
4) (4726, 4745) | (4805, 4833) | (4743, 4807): 4.6 A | 8.04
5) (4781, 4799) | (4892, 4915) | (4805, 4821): -1.9 A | 7.44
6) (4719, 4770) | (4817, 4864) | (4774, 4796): 3.1 A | 7.99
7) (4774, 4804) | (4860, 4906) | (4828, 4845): -1.3 A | 7.48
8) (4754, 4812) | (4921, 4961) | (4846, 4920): -1.5 A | 7.78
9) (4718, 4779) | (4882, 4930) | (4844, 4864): -1.1 A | 7.85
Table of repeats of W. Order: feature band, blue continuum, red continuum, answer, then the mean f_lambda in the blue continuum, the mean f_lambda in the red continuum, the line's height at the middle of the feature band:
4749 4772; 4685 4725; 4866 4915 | 0.084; 8.23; 7.89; 8.13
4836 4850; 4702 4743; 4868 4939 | -0.050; 8.05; 7.84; 7.91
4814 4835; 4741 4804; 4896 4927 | -0.062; 7.44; 7.97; 7.64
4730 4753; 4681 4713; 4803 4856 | 0.017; 8.15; 8.24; 8.18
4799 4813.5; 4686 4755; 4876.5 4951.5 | -0.022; 8.12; 8.01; 8.07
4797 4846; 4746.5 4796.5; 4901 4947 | -0.087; 7.25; 7.99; 7.49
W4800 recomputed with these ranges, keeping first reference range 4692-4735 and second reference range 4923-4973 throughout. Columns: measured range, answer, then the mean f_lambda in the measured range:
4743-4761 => 0.01 mag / 8.03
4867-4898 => 0.05 mag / 7.64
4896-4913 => -0.05 mag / 8.38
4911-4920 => 0.05 mag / 7.64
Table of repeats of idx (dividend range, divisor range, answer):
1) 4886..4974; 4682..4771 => 1.08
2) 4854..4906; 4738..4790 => 1.11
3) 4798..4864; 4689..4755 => 1.05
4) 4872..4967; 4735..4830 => 1.09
